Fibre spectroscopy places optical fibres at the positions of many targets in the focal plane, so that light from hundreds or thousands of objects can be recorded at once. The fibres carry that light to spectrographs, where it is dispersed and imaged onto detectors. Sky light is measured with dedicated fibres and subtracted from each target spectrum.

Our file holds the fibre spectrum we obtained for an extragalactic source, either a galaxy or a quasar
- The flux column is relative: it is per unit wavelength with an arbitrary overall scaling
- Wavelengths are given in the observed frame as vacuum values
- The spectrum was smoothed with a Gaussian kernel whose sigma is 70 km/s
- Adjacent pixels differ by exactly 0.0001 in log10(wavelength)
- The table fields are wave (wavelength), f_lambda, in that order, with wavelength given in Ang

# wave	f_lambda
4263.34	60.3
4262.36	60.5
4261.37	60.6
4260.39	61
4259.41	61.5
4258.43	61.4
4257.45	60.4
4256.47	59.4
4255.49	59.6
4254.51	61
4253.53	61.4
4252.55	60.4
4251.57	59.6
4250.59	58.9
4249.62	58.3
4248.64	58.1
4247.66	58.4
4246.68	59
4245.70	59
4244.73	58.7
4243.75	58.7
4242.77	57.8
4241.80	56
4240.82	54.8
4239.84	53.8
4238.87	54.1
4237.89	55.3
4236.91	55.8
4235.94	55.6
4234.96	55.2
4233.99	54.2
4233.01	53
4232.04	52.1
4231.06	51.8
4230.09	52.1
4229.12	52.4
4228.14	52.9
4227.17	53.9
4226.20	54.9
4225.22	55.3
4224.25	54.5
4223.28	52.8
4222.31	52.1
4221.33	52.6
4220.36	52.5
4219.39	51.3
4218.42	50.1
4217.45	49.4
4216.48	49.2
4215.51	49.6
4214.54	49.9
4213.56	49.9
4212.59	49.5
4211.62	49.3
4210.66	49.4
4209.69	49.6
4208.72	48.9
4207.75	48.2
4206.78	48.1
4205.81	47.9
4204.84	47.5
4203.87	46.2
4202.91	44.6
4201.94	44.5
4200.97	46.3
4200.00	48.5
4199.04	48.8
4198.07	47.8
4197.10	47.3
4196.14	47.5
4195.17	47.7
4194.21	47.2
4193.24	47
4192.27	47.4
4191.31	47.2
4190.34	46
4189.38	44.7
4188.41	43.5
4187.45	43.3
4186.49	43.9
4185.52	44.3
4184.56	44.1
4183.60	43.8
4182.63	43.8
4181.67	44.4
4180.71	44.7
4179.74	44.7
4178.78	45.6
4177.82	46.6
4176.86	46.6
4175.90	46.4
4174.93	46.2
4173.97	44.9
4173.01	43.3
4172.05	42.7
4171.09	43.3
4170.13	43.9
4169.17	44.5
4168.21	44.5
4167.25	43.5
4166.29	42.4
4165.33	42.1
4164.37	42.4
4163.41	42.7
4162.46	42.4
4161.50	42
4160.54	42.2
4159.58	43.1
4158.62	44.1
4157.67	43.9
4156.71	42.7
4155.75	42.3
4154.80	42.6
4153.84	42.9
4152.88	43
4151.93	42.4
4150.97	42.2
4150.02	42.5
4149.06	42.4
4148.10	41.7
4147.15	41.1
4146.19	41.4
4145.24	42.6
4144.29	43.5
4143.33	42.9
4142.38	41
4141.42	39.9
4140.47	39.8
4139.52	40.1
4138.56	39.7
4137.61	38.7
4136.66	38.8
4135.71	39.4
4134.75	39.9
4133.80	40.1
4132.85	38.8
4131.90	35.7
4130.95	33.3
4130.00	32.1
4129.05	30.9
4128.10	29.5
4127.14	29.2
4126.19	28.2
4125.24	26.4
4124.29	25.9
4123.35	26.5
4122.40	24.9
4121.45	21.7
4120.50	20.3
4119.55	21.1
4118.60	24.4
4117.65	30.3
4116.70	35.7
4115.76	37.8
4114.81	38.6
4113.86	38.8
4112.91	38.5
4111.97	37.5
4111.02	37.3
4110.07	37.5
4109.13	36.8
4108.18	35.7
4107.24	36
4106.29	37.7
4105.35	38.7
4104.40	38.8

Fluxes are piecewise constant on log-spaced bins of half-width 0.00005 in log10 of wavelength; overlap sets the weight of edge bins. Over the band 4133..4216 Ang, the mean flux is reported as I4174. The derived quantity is 44.4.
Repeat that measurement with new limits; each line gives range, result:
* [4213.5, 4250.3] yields 54.2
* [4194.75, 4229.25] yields 49.7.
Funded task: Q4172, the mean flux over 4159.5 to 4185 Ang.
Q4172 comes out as 44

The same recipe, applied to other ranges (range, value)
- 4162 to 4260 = 50.4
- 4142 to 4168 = 42.6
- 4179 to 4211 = 46.3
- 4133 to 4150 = 40.8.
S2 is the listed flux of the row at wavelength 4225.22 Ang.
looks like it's 55.3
